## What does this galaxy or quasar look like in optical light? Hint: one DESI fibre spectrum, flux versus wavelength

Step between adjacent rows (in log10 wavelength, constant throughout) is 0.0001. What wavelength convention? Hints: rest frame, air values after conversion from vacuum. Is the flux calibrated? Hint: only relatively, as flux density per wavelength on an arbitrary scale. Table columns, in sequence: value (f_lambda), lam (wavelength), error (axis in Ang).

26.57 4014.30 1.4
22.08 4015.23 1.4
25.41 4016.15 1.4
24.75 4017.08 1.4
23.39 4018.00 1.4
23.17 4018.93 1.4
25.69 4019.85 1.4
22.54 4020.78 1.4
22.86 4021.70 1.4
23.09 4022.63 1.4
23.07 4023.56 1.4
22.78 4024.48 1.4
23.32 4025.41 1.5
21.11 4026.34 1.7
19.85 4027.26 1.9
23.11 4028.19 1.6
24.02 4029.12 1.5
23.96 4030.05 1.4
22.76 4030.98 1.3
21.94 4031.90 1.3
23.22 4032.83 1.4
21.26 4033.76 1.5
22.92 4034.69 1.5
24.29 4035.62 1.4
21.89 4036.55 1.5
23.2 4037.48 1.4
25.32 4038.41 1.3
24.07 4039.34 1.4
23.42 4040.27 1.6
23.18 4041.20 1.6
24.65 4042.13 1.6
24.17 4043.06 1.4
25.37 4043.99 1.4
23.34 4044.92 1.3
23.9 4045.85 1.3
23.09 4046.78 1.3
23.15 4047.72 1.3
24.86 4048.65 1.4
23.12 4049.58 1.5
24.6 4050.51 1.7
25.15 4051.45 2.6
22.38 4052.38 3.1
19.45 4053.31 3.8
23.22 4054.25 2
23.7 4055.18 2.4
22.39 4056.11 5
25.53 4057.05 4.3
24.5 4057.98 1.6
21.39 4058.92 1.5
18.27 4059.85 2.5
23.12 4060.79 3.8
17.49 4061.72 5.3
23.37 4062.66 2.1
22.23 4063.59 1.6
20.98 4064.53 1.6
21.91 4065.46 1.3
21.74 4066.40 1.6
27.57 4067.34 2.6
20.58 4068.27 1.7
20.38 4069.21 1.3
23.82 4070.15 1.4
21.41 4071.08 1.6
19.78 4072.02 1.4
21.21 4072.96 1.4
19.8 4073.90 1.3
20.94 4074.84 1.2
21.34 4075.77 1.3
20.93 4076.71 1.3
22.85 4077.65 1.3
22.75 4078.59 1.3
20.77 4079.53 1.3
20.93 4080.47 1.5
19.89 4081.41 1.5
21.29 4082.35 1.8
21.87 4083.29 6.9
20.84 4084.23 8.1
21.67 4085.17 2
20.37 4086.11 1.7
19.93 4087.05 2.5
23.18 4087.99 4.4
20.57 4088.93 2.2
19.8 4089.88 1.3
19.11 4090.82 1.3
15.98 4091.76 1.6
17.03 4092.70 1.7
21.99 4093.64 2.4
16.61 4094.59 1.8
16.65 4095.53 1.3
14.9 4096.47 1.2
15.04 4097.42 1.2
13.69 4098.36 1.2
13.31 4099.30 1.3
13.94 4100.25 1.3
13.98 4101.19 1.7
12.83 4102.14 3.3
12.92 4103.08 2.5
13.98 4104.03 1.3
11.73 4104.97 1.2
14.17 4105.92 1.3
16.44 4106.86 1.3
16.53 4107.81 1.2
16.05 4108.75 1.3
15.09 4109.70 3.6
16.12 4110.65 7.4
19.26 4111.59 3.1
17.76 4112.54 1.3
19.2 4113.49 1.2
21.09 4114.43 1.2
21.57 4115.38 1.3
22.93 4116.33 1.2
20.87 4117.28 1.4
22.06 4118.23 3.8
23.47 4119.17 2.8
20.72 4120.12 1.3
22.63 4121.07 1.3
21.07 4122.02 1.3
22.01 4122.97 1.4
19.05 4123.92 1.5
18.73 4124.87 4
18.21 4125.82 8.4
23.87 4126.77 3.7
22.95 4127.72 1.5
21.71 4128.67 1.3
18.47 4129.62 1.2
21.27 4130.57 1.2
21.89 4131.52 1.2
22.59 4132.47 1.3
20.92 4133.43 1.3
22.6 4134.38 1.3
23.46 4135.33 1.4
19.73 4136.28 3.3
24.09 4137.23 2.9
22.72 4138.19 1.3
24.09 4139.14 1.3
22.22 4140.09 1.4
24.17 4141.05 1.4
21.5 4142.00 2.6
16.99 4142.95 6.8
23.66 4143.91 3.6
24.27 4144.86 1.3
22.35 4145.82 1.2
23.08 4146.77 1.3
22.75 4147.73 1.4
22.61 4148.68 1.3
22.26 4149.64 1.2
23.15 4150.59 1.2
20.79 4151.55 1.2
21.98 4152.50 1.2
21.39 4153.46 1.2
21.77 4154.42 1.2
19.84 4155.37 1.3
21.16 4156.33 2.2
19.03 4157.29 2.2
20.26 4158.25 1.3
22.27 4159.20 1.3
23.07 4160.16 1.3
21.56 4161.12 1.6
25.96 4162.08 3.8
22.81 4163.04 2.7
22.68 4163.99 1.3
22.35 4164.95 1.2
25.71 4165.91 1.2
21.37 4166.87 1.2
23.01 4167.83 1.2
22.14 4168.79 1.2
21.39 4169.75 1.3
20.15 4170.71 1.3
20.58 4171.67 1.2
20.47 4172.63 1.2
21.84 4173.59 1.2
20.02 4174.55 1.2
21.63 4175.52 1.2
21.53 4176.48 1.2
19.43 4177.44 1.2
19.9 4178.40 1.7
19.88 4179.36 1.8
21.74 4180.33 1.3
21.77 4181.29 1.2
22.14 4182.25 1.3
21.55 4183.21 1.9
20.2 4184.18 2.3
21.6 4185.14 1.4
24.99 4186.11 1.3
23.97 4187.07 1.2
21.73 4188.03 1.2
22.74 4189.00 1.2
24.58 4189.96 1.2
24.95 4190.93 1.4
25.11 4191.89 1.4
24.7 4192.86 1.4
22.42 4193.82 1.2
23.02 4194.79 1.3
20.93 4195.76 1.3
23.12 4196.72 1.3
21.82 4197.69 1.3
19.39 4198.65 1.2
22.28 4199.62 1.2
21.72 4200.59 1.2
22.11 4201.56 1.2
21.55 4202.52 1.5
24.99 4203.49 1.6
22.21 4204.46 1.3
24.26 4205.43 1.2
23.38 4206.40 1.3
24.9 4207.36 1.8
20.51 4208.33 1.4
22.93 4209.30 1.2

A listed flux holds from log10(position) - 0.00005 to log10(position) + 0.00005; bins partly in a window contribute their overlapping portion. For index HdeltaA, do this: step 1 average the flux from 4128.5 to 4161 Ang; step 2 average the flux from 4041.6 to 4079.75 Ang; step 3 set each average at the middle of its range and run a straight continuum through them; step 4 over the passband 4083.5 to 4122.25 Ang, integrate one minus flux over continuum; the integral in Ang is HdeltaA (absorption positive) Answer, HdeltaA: 7.32 Ang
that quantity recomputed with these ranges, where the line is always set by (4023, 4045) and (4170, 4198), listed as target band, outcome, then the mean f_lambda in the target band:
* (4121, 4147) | 0.7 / 21.8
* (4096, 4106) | 4.0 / 13.7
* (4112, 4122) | 0.6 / 21.2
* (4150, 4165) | 0.2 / 21.9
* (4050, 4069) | 0.4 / 22.4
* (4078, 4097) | 2.5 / 19.8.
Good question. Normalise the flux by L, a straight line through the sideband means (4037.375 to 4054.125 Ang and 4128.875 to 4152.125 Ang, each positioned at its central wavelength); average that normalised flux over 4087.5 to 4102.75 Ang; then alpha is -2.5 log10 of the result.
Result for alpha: 0.339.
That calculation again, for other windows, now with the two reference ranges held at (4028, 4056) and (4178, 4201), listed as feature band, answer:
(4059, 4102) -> 0.166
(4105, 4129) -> 0.168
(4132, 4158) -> 0.032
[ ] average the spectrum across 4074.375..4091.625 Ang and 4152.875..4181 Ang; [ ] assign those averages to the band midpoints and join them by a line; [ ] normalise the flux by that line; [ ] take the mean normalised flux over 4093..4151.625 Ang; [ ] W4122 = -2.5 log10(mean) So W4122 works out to 0.09 mag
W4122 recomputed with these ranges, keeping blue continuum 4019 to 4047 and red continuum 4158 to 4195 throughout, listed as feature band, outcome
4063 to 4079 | 0.06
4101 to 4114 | 0.42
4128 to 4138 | 0.04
